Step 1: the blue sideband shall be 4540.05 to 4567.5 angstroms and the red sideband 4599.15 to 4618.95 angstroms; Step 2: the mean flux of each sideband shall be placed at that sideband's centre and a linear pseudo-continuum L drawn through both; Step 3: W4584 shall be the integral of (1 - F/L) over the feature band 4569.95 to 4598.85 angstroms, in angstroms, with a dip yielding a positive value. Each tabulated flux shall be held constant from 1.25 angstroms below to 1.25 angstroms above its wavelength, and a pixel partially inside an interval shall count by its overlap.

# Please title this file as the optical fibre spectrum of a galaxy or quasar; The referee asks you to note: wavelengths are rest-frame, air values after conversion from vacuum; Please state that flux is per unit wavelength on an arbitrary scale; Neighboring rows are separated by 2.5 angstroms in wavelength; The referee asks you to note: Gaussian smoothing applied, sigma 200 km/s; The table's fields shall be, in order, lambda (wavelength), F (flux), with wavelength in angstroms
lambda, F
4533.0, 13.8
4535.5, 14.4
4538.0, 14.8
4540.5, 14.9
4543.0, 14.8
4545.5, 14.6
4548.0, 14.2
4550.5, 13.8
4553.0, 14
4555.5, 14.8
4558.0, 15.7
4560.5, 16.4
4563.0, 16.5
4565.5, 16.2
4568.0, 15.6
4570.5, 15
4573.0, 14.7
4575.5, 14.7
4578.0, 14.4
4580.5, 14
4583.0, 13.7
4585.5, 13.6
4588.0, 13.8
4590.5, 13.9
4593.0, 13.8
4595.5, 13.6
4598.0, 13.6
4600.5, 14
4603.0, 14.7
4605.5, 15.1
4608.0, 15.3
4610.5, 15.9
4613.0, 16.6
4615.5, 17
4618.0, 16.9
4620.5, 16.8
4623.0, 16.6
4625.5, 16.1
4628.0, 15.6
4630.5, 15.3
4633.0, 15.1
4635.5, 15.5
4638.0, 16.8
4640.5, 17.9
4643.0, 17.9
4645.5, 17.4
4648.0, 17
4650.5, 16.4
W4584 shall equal 2.54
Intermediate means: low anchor 15.1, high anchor 15.7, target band 14.1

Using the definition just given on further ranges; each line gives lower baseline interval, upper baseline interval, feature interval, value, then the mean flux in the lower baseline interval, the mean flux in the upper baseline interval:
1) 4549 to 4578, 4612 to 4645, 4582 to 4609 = 3.0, 15.2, 16.5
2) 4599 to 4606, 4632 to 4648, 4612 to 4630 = -1.0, 14.5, 16.8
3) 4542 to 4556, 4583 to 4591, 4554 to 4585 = -2.4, 14.3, 13.7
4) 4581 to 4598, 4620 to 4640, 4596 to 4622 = -1.2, 13.7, 16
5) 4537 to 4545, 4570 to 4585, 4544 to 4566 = -0.7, 14.8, 14.3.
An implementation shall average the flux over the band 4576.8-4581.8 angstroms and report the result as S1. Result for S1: 14.2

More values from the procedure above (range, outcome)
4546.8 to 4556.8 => 14.2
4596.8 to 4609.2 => 14.5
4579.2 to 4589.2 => 13.8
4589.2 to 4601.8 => 13.8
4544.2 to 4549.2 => 14.4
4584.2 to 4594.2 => 13.8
